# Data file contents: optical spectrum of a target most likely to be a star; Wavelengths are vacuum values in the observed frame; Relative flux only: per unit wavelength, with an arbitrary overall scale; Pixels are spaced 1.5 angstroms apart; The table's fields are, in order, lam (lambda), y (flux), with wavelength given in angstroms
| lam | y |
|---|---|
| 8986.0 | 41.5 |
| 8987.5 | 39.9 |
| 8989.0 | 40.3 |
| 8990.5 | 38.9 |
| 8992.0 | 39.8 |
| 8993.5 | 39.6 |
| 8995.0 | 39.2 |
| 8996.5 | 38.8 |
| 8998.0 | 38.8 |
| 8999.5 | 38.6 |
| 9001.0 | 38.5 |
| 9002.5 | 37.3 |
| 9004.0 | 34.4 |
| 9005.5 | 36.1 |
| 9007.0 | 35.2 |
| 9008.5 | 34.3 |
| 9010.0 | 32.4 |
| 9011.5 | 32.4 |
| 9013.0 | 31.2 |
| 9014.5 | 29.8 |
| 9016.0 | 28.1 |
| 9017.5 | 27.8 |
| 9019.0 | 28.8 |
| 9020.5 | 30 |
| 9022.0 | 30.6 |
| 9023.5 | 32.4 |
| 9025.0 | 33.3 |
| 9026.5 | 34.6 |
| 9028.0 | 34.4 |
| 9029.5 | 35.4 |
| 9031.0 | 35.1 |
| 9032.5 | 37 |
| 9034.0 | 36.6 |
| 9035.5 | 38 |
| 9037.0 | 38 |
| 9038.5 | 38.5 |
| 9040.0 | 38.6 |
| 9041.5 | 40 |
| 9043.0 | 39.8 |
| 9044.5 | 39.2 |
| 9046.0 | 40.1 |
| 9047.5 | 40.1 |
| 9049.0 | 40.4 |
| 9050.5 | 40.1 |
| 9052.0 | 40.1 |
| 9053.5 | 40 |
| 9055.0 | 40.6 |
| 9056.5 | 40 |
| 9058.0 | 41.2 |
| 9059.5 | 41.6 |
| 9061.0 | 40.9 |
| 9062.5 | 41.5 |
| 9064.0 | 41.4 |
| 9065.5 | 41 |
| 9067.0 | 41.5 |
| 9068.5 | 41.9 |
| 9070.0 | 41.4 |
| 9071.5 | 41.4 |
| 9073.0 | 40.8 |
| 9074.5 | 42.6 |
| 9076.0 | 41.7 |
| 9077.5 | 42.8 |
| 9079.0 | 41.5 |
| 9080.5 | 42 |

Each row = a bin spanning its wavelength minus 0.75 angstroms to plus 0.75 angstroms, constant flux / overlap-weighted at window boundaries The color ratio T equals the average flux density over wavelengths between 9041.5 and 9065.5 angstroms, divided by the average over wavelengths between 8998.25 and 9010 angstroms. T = 1.12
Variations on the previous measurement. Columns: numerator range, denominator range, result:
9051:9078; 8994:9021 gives 1.21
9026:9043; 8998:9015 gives 1.07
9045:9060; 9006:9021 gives 1.30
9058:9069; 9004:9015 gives 1.25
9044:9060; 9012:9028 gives 1.31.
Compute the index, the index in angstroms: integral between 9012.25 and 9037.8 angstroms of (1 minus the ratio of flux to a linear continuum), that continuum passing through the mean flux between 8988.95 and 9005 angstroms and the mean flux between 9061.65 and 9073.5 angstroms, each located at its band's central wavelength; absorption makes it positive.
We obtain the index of 4.3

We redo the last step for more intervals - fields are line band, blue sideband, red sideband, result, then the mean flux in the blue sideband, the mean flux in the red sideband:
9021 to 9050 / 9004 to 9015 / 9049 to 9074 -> 0.18 angstroms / 33.2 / 41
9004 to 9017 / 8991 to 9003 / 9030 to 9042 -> 2.02 angstroms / 38.9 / 37.6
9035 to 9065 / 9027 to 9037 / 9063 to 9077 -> -1.02 angstroms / 36.2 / 41.5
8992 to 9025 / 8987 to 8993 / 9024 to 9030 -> 2.64 angstroms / 39.7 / 34.3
